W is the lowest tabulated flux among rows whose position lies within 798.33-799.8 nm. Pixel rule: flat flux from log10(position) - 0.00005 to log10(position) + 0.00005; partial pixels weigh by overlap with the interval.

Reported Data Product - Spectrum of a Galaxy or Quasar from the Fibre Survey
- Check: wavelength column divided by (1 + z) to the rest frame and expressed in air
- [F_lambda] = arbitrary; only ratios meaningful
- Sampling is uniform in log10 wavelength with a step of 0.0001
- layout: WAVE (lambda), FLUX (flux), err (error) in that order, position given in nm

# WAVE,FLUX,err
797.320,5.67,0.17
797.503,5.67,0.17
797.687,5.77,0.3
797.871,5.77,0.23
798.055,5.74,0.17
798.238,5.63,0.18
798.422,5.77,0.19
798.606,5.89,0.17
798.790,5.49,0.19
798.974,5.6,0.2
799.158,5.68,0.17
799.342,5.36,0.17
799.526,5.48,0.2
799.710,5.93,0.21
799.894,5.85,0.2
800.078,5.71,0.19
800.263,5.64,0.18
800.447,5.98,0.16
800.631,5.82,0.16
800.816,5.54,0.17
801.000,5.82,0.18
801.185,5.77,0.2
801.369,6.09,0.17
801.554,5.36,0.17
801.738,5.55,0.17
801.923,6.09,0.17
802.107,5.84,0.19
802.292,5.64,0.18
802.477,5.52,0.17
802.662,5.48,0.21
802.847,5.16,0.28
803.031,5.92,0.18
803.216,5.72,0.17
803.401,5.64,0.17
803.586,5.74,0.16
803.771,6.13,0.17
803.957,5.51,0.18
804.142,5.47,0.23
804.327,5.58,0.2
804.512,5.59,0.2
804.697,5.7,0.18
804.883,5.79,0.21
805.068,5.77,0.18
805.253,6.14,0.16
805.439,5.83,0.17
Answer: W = 5.36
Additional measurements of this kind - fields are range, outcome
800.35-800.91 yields 5.54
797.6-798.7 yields 5.63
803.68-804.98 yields 5.47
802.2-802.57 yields 5.52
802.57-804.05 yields 5.16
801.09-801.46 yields 5.77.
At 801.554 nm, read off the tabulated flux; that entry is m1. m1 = 5.36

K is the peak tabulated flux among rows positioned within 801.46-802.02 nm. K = 6.09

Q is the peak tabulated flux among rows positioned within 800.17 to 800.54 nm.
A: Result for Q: 5.98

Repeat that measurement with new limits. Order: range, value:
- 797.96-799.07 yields 5.89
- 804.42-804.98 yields 5.79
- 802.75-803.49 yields 5.92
